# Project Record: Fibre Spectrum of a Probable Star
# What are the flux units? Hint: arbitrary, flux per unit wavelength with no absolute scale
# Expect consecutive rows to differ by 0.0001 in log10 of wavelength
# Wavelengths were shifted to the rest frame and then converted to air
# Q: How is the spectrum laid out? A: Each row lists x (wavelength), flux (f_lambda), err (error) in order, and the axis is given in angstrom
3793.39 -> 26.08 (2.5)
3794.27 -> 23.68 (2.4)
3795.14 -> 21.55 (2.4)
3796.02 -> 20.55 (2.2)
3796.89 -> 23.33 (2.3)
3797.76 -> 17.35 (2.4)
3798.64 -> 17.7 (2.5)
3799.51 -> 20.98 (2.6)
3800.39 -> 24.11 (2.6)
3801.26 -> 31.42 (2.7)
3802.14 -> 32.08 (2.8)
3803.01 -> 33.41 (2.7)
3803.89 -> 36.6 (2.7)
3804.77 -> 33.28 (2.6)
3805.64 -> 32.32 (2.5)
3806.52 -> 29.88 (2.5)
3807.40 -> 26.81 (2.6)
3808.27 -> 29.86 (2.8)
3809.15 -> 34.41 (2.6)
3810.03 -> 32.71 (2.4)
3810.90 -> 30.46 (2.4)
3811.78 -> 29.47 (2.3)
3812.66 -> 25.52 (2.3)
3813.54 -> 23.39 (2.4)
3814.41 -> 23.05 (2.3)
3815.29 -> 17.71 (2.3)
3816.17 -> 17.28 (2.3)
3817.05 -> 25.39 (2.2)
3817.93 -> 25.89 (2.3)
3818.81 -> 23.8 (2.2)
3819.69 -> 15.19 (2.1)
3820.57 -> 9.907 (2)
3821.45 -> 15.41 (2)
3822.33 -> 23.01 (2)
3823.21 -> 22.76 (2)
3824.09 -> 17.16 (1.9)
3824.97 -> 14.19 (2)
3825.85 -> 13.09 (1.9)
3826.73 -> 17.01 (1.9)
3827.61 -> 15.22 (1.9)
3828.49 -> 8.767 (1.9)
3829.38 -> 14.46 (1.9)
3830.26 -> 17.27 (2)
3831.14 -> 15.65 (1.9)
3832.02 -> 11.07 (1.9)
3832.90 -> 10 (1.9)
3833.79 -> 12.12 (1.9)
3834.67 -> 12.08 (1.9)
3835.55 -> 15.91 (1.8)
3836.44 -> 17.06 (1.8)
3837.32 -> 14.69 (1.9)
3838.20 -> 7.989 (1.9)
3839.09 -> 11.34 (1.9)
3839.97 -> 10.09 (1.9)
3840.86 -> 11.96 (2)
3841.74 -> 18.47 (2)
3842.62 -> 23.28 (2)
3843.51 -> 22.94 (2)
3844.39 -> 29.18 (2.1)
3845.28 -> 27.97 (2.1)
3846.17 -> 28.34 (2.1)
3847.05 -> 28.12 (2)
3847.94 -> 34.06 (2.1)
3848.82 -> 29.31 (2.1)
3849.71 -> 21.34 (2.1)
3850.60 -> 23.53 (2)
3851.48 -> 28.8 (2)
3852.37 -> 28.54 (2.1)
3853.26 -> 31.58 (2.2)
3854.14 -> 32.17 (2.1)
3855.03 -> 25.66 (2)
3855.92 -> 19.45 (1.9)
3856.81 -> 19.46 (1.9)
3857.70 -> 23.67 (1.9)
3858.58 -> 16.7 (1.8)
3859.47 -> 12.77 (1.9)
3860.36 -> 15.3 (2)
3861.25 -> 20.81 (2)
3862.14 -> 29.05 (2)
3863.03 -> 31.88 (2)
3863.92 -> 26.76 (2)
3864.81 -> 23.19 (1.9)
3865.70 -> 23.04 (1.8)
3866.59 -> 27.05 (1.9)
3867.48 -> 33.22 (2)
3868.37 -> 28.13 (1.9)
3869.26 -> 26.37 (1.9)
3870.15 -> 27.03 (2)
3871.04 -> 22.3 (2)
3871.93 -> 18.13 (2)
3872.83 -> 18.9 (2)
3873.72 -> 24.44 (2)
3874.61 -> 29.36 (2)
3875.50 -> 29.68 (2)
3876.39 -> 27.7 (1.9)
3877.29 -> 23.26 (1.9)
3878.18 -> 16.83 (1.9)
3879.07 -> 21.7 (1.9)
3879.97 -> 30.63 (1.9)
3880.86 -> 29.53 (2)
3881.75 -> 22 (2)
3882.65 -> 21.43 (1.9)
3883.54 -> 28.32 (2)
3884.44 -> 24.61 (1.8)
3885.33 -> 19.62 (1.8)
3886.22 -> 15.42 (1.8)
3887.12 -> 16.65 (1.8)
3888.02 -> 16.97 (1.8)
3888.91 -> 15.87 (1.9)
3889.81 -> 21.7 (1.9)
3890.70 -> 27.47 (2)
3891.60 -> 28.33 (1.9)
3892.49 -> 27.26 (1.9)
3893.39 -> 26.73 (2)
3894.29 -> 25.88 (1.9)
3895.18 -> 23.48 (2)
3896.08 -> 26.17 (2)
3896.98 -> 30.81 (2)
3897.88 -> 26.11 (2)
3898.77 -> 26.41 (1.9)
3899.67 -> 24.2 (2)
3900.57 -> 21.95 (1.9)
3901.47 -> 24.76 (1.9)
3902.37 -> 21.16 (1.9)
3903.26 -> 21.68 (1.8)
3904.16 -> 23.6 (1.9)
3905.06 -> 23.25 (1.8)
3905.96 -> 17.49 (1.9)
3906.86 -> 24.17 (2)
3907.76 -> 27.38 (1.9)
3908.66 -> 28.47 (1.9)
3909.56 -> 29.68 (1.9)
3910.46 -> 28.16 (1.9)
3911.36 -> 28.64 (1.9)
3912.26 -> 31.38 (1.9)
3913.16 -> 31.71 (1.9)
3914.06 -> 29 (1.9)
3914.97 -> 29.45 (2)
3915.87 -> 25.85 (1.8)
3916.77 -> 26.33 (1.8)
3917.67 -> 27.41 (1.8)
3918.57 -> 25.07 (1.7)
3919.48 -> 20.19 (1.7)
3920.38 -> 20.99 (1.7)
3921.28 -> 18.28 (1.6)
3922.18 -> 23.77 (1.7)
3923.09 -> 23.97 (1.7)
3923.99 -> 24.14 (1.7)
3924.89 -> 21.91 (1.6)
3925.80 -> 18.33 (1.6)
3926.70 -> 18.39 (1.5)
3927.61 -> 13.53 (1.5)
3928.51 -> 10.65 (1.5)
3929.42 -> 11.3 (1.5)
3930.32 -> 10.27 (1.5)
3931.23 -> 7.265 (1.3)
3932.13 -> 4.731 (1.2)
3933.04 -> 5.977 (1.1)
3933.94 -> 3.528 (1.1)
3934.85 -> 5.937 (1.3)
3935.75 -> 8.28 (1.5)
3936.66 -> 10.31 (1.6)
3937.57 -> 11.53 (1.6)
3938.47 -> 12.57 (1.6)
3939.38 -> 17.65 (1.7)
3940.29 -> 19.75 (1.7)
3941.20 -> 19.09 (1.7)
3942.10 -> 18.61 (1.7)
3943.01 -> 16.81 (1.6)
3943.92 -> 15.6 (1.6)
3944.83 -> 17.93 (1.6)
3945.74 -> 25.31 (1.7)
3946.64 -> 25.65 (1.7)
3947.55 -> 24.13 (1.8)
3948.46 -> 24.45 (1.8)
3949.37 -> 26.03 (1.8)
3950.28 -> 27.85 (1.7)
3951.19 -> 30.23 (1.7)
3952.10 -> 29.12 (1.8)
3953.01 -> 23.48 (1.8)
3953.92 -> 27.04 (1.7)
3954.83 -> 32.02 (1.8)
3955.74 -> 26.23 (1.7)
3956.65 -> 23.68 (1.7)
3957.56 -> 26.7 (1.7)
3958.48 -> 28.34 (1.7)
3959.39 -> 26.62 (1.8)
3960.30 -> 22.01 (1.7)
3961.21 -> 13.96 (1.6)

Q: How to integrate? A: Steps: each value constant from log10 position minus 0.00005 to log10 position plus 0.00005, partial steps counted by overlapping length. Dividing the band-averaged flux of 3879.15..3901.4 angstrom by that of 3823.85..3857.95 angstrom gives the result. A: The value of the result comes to 1.23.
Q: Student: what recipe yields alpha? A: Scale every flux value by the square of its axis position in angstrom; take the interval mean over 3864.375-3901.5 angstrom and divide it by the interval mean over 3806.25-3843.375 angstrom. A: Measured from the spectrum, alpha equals 1.34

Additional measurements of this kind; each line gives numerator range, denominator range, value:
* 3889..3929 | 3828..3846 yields 1.60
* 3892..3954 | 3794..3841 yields 1.09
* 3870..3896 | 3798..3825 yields 0.97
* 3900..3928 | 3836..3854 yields 1.11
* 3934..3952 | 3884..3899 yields 0.82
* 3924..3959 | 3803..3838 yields 0.95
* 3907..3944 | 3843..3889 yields 0.81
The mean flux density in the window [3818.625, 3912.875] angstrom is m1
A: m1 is 22.2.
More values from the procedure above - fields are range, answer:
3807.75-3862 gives 20.6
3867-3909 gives 24.2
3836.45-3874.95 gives 23.3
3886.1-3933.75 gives 22.2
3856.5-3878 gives 24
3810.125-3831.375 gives 19.5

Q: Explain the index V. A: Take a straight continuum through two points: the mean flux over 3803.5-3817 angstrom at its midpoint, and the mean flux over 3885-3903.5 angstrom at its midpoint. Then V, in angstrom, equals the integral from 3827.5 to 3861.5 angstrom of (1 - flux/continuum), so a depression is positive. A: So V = 8.2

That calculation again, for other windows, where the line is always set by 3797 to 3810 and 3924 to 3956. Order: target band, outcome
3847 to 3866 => -0.2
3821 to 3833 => 5.0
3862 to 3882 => -2.1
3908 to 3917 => -4.0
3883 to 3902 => -2.0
